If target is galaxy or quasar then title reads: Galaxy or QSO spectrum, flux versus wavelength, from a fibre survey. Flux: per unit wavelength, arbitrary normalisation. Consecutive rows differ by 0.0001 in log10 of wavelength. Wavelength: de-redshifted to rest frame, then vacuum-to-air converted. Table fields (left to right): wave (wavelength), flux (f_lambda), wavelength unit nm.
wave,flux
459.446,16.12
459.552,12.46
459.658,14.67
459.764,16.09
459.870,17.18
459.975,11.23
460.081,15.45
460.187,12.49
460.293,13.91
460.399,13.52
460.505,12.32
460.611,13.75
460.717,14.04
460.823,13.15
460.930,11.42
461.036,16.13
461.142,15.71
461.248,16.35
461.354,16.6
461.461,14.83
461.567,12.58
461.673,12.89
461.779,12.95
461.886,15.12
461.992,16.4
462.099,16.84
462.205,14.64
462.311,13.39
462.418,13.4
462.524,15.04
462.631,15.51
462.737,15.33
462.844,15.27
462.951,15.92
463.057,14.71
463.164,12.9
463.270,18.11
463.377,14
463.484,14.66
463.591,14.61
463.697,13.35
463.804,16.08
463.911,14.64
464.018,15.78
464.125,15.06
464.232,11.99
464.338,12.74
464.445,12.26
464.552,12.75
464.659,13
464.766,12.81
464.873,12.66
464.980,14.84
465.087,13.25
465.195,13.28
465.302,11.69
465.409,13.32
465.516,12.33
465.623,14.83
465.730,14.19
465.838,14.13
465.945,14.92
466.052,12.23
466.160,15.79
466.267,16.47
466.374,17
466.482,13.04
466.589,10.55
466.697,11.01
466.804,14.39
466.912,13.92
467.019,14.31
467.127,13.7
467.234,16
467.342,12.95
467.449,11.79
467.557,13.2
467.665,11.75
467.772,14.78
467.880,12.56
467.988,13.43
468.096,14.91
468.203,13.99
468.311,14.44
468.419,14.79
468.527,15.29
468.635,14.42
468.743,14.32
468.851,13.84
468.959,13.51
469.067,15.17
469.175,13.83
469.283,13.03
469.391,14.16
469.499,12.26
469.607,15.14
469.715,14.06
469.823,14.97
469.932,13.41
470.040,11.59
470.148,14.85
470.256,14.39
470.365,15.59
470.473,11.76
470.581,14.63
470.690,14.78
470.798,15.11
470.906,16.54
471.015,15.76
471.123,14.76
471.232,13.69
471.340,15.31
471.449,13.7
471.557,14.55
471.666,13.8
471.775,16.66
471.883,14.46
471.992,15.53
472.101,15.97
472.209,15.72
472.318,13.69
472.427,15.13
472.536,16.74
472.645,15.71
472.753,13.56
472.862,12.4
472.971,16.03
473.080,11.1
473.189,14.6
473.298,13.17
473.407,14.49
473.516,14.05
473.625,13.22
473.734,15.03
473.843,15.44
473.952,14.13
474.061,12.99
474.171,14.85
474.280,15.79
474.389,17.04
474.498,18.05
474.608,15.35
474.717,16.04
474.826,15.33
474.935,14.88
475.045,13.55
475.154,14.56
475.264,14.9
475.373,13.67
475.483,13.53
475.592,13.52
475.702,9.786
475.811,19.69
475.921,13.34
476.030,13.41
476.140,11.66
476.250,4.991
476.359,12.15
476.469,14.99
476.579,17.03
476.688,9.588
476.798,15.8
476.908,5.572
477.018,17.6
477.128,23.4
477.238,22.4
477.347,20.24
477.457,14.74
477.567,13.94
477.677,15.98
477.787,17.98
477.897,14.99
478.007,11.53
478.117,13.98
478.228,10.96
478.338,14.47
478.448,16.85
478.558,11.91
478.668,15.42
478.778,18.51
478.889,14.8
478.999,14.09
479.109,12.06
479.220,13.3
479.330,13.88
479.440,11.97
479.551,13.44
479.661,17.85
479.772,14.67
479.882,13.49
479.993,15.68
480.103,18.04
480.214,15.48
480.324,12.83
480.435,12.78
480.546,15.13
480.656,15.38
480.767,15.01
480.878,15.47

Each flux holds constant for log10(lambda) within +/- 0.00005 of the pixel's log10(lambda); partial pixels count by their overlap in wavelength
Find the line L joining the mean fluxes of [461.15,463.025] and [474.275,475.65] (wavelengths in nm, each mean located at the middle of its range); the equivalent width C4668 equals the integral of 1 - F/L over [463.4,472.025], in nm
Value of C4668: 0.55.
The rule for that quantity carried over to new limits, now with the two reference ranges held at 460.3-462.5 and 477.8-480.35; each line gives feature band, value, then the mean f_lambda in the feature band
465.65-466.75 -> 0.03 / 13.9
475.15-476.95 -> 0.20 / 12.8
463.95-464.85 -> 0.06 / 13.3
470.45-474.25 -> -0.05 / 14.6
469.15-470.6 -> 0.06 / 13.8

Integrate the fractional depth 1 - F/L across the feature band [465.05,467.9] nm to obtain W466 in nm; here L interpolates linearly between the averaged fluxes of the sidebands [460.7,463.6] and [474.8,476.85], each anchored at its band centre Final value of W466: 0.14 nm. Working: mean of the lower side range 14.7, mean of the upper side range 13.5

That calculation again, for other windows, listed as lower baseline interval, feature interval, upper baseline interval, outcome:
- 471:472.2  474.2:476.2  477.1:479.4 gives 0.07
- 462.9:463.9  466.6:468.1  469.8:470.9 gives 0.12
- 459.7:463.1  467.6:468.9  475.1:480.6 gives 0.04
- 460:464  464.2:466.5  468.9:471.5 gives 0.12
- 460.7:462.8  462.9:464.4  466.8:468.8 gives -0.02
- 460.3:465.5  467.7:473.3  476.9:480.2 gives 0.12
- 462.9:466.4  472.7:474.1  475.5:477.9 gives 0.06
